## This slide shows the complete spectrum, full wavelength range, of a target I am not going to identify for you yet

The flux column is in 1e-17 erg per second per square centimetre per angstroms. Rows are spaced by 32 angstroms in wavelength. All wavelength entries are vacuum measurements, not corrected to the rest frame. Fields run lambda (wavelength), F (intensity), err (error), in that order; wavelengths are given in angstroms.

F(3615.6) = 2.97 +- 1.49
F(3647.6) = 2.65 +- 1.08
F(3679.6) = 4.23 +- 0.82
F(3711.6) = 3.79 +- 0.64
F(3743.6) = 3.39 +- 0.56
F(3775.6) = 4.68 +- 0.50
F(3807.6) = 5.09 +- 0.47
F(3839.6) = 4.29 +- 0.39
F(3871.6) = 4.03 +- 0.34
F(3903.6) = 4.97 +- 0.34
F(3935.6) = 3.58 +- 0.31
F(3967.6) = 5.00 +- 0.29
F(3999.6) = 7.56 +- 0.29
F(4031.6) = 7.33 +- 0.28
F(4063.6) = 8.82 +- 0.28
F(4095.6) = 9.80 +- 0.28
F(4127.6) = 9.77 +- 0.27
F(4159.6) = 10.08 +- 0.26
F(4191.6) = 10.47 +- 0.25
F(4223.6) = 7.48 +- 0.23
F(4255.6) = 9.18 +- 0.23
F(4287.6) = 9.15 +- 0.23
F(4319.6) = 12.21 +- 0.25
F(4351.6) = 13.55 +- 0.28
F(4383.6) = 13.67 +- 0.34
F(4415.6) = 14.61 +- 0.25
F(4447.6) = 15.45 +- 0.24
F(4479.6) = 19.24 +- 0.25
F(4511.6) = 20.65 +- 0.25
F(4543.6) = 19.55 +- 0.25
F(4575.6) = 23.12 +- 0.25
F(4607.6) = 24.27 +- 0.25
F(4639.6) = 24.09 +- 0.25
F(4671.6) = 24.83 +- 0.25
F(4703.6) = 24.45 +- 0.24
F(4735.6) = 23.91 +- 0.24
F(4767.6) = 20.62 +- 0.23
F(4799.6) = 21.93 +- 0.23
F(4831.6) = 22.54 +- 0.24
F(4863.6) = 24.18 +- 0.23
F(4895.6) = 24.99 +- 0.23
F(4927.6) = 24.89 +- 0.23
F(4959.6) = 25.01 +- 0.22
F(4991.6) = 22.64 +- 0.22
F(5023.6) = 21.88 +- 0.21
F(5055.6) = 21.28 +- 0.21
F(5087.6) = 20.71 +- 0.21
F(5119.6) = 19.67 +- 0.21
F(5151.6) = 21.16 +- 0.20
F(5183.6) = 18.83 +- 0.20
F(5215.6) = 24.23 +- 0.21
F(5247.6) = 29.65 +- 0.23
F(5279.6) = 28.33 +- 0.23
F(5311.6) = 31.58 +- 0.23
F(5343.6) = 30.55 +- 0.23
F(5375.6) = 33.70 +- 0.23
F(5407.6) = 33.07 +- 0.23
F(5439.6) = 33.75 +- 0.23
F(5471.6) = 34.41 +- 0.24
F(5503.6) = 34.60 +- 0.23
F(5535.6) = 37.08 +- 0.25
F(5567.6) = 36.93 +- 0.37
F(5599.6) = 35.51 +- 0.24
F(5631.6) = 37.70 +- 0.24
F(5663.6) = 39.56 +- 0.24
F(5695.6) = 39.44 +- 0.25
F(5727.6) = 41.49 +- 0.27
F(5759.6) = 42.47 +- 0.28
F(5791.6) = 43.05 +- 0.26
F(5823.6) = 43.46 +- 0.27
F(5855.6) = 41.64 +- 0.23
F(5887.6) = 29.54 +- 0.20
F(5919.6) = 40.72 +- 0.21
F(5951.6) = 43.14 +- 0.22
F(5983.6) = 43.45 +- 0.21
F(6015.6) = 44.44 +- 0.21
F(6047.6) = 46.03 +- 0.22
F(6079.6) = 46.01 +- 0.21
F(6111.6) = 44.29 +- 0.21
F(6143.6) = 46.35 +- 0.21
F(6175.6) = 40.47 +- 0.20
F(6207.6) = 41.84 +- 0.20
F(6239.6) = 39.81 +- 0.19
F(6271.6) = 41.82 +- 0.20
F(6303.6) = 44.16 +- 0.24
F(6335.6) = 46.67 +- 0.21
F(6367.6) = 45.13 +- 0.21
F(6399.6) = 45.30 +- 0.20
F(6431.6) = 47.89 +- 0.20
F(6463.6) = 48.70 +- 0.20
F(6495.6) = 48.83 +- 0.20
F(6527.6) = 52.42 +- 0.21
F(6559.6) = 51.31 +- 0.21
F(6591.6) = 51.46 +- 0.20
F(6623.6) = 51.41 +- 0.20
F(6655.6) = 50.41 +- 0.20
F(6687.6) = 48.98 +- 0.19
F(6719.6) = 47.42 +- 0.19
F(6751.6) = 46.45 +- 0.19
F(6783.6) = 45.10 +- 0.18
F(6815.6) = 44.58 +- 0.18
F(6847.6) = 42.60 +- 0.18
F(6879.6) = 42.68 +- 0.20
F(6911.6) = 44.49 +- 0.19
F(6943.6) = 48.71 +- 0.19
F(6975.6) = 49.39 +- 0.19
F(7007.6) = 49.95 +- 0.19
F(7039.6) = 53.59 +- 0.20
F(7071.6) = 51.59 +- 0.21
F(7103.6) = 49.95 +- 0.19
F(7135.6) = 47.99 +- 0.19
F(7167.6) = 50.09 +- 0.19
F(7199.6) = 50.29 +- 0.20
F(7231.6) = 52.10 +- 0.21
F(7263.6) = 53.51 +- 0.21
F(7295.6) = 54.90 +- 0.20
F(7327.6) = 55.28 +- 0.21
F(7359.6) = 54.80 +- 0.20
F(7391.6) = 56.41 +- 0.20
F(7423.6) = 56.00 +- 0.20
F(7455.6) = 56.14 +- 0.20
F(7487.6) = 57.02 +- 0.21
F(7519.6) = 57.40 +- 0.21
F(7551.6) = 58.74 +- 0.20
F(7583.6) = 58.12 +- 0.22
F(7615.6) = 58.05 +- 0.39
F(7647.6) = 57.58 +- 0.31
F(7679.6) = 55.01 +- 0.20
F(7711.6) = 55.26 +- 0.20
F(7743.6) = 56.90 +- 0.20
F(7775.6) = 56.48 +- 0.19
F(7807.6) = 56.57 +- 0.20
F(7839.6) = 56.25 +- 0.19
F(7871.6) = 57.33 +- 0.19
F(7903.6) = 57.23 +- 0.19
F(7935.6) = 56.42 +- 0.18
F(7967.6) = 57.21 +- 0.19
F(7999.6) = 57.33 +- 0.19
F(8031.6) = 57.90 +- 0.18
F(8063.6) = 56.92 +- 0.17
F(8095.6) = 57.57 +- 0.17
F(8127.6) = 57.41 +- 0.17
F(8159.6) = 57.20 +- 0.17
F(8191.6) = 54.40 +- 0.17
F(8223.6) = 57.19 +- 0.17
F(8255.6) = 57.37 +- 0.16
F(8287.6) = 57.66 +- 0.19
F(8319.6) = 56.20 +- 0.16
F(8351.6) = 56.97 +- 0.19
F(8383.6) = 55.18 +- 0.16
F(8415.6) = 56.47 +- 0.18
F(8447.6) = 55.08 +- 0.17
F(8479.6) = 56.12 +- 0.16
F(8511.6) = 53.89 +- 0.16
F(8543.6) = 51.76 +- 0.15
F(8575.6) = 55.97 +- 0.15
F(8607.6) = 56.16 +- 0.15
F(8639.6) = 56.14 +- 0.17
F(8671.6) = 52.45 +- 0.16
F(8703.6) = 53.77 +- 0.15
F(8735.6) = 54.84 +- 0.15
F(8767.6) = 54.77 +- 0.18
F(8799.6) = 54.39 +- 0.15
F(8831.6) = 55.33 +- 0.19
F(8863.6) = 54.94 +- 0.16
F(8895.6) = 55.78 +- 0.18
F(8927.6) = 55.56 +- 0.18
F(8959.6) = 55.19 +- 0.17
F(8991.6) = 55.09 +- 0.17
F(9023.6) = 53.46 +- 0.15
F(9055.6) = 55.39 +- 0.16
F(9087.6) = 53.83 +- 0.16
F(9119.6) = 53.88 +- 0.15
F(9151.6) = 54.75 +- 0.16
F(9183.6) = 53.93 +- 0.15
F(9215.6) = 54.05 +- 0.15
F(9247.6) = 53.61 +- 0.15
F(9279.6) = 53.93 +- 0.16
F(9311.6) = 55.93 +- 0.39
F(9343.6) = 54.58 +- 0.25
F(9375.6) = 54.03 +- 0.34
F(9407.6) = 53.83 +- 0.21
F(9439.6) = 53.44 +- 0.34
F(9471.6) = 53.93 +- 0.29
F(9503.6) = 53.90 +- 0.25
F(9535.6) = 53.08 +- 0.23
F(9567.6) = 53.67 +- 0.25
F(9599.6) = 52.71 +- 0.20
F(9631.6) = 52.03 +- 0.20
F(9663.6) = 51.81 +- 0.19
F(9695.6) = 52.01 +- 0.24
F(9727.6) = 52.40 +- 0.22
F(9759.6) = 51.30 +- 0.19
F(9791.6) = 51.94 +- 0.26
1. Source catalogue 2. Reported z 0.00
